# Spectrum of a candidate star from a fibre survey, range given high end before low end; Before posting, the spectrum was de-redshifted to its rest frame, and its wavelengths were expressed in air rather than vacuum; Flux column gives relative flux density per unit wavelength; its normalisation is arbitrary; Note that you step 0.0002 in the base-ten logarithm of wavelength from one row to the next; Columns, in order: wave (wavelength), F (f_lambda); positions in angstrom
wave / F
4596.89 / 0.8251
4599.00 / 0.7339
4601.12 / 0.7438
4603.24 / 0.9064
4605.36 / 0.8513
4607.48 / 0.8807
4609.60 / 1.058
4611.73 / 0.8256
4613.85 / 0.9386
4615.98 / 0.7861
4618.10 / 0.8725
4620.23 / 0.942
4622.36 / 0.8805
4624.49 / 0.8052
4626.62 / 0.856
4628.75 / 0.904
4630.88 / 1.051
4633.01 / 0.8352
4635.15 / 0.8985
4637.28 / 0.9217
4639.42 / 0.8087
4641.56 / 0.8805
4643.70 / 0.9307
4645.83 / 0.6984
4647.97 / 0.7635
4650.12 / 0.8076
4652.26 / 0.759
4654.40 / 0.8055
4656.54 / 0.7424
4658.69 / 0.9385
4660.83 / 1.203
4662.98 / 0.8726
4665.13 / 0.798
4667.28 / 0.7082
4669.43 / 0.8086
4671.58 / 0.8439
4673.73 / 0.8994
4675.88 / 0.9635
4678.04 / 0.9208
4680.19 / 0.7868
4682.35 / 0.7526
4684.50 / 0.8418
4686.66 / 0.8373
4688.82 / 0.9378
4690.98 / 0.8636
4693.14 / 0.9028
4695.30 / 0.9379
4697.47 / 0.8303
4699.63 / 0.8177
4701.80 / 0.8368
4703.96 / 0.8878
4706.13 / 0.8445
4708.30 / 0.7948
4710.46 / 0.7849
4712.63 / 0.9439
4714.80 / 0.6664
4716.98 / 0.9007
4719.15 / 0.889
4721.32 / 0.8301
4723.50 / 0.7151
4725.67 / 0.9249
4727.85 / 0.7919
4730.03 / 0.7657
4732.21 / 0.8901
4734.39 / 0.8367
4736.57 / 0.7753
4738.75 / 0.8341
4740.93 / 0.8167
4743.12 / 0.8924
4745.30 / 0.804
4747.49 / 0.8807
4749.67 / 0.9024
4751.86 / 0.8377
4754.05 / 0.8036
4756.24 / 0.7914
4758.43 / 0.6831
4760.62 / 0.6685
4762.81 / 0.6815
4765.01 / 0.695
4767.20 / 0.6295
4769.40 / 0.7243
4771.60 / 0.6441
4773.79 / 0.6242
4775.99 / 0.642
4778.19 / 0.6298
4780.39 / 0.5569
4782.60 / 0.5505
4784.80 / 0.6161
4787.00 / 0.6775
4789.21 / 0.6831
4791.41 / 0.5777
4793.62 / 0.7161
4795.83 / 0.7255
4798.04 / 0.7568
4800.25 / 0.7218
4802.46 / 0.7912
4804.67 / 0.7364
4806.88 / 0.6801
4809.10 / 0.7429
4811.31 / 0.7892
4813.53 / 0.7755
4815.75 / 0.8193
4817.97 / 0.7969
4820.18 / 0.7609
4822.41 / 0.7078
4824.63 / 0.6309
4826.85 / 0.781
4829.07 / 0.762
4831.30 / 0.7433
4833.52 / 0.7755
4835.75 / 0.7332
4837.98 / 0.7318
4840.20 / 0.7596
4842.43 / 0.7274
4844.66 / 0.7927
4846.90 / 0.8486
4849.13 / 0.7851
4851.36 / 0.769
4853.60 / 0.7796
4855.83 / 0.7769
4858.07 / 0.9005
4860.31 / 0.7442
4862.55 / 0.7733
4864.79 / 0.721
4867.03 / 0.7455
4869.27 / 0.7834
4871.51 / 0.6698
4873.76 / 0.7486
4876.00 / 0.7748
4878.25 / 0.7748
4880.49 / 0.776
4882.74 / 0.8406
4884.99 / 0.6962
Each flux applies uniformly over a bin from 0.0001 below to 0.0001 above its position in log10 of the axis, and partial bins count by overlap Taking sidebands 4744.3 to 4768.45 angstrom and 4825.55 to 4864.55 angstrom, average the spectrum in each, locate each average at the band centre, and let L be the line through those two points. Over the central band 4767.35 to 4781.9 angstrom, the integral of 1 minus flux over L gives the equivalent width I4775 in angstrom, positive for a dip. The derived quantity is 2.5 angstrom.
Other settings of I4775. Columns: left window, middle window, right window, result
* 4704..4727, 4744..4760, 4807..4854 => 0.0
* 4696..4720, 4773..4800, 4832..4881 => 5.1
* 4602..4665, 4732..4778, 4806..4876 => 2.8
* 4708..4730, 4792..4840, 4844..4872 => 2.8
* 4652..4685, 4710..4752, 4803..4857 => -0.9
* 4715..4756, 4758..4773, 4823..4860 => 2.6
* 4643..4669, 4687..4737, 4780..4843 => -3.1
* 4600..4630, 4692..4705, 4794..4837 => -0.7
